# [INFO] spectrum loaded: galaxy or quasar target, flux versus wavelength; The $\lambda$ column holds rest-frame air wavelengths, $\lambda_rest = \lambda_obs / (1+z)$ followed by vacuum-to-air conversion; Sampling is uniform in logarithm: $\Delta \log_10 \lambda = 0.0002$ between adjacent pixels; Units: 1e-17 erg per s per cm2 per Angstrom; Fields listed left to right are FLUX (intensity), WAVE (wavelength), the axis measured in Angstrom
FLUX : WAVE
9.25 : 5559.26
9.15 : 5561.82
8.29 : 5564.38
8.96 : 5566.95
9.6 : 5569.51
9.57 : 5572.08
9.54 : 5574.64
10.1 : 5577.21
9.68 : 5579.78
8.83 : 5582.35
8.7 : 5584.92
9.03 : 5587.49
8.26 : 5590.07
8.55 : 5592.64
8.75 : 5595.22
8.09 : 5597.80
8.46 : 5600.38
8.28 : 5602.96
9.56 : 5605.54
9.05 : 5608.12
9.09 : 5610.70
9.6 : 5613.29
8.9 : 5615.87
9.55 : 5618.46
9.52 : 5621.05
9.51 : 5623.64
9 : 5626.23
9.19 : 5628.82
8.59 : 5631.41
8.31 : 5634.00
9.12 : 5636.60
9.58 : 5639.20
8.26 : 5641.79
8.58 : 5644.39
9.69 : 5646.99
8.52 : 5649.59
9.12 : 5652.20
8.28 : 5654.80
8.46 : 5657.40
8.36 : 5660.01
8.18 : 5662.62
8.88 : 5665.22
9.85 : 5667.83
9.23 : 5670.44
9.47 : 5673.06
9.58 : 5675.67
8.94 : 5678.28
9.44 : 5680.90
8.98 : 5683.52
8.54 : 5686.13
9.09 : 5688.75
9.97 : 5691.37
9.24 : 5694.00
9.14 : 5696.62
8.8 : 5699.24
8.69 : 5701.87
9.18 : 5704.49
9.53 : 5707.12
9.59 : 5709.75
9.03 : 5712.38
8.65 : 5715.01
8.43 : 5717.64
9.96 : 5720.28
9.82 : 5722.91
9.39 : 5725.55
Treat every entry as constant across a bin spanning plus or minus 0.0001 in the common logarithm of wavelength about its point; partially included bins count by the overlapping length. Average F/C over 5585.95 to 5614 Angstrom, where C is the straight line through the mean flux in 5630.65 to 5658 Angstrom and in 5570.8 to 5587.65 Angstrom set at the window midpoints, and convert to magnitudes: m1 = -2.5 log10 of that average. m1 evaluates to 0.05 mag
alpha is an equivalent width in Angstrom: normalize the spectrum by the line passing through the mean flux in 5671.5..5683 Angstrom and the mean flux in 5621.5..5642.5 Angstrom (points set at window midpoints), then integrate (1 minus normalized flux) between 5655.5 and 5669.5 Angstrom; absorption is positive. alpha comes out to 0.7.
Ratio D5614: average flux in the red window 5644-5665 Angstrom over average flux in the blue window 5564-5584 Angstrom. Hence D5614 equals 0.93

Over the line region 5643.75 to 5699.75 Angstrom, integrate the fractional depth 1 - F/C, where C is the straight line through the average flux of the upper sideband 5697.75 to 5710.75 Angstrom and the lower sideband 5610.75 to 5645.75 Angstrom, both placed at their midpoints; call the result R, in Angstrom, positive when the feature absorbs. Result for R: 0.5 Angstrom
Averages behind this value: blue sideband 9.06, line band 9.02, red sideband 9.15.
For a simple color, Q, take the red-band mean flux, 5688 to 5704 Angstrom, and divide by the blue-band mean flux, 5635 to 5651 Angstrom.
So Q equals 1.0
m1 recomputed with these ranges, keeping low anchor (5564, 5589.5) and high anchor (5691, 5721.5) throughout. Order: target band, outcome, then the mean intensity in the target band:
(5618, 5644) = 0.02 mag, 9.03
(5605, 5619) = -0.01 mag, 9.26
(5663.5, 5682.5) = -0.02 mag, 9.31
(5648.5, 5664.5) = 0.08 mag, 8.5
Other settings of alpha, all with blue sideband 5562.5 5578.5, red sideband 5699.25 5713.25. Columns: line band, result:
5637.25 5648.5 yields 0.27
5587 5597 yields 0.77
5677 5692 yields 0.12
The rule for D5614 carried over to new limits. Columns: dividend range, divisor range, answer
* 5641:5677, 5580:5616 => 1.01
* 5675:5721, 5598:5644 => 1.01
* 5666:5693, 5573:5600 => 1.04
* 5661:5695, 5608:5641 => 1.00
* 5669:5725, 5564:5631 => 1.02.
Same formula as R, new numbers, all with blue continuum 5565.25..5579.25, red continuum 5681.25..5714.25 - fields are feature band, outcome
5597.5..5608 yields 0.8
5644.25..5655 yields 0.4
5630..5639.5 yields 0.5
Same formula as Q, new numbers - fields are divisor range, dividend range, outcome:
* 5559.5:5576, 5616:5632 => 1.00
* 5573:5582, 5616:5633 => 0.95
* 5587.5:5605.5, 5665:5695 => 1.09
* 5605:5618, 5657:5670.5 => 0.95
